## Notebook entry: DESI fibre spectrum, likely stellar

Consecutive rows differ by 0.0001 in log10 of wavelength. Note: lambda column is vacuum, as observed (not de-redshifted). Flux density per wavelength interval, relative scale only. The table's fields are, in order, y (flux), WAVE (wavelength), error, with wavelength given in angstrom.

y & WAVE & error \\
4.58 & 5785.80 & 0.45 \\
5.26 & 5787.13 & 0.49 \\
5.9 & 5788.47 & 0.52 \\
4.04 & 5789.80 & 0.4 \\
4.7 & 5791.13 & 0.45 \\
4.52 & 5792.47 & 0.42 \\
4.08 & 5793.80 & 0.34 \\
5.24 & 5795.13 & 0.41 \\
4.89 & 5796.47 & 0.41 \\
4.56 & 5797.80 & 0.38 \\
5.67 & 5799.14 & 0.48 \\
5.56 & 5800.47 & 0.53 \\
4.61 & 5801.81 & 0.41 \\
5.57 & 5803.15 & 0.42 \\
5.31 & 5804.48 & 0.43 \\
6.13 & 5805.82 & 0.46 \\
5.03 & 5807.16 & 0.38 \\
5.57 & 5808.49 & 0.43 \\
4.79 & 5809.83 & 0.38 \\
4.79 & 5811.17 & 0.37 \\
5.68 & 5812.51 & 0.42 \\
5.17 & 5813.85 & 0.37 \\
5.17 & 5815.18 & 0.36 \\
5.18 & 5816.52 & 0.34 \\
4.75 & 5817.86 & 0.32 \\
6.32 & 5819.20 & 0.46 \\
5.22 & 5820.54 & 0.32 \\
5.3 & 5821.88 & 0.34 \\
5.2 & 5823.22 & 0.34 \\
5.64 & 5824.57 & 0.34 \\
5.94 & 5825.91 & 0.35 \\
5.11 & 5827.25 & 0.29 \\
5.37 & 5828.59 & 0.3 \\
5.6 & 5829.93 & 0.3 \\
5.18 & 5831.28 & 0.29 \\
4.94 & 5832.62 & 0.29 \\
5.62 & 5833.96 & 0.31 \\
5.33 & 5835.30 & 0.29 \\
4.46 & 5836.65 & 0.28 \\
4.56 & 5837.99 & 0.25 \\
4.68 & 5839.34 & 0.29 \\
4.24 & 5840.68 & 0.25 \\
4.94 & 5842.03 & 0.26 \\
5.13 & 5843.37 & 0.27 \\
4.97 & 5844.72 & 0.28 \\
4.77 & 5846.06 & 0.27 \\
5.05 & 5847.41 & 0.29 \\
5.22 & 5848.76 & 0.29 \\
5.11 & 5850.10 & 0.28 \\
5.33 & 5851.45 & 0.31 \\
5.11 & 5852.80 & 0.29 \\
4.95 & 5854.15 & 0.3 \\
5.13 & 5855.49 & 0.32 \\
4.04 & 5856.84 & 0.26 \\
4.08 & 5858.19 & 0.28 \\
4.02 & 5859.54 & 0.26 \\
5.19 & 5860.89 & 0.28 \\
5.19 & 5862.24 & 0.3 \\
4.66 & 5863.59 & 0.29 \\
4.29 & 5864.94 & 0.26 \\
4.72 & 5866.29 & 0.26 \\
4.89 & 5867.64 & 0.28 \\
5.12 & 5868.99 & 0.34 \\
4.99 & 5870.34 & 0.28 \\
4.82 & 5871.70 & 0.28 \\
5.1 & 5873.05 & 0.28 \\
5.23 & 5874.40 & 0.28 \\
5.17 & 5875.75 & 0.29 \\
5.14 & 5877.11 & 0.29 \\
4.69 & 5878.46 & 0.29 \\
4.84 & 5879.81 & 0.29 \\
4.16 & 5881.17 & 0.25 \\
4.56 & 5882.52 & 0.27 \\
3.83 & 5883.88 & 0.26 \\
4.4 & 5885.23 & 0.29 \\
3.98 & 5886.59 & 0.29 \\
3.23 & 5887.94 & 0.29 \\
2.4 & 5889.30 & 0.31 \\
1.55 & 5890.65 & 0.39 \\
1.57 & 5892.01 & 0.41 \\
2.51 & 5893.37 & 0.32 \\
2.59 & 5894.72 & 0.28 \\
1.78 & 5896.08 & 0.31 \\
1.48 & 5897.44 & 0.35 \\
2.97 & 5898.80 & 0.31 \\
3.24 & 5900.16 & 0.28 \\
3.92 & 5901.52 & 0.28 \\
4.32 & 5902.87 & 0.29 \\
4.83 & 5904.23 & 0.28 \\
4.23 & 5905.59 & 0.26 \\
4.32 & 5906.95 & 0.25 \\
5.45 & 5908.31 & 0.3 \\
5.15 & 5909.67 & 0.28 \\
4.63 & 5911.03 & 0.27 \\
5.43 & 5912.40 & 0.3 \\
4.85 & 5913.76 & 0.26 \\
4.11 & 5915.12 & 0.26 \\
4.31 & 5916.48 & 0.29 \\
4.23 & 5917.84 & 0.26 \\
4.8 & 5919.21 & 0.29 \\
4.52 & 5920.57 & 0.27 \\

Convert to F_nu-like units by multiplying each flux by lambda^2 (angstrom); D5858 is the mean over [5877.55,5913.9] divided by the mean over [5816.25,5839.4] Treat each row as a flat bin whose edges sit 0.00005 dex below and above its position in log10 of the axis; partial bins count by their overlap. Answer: 0.73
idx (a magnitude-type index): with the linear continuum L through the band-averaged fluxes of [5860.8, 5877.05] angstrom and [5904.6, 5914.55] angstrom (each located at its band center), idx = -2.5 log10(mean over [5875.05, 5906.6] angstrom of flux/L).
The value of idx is 0.350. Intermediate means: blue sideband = 4.95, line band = 3.55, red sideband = 4.85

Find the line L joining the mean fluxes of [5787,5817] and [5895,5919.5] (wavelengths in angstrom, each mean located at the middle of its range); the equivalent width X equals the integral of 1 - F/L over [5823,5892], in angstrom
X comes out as -2.00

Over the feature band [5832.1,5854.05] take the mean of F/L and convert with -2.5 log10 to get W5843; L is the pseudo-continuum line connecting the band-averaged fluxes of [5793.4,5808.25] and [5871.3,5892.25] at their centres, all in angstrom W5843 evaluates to -0.08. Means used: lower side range 5.18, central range 4.97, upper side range 4.08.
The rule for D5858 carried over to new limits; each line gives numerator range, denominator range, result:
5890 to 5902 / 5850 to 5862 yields 0.51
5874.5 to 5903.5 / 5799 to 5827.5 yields 0.67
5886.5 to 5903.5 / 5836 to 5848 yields 0.58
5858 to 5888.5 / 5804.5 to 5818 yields 0.90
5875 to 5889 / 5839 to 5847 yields 0.92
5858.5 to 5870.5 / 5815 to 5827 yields 0.89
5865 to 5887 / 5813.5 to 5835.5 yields 0.90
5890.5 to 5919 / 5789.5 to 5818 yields 0.77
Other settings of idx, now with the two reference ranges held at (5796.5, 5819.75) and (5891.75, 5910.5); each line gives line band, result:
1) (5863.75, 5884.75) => -0.19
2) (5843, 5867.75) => -0.11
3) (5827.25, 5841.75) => -0.05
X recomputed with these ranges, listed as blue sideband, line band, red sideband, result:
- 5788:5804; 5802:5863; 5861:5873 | -2.6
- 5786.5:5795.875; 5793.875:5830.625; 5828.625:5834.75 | -1.4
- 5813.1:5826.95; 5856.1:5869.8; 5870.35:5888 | 0.6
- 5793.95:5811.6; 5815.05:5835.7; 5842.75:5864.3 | -1.4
